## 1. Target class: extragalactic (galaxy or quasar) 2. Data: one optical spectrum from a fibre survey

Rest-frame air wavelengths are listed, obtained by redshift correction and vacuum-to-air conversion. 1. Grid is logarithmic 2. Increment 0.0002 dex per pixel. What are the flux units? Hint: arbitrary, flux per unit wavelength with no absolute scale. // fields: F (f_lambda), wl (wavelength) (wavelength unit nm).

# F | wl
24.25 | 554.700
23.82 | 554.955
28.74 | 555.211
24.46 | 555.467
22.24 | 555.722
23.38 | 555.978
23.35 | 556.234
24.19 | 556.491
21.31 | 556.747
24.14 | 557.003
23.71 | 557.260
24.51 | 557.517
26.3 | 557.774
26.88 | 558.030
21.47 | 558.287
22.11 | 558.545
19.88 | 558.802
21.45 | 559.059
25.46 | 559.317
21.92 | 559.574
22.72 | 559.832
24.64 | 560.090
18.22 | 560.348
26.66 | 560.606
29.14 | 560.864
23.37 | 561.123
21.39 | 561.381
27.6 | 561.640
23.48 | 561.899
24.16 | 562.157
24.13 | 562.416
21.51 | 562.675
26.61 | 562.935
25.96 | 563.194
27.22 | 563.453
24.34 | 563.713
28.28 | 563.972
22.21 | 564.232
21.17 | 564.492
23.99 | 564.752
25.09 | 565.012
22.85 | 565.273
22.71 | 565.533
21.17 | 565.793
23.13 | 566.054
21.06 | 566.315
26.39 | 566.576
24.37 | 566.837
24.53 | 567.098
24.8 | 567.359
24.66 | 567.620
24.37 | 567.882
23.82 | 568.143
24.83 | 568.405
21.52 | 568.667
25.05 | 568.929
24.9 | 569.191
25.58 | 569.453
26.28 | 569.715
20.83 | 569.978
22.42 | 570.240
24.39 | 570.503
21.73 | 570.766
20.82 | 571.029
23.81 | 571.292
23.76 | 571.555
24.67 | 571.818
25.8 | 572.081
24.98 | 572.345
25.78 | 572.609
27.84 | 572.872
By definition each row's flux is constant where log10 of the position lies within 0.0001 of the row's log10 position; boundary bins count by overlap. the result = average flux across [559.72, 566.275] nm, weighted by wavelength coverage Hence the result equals 24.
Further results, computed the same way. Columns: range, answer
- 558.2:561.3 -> 23.1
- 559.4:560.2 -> 23.2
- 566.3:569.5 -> 24.4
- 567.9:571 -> 23.7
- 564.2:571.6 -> 23.5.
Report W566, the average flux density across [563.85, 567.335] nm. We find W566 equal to 23.6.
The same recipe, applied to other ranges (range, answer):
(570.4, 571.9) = 23.1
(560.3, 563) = 24.3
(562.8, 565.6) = 24.6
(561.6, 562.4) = 24.7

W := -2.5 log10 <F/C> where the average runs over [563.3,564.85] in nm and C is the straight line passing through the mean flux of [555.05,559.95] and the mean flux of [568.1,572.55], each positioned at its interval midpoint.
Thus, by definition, -0.038 mag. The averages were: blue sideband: 23.6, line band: 24.6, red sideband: 23.9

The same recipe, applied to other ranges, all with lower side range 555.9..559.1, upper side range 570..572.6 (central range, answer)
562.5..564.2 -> -0.09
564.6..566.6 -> 0.02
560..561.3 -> -0.04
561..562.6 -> -0.02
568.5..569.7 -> -0.04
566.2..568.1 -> -0.04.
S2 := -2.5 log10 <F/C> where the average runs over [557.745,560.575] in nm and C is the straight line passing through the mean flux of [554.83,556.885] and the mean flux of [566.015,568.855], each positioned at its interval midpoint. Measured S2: 0.05 mag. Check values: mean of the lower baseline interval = 23.9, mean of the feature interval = 22.8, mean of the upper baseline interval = 24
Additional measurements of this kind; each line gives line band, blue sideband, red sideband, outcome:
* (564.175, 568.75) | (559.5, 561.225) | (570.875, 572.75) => 0.02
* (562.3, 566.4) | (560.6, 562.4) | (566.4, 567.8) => 0.05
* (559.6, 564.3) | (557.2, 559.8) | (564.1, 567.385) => -0.05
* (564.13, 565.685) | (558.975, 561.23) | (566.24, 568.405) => 0.05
